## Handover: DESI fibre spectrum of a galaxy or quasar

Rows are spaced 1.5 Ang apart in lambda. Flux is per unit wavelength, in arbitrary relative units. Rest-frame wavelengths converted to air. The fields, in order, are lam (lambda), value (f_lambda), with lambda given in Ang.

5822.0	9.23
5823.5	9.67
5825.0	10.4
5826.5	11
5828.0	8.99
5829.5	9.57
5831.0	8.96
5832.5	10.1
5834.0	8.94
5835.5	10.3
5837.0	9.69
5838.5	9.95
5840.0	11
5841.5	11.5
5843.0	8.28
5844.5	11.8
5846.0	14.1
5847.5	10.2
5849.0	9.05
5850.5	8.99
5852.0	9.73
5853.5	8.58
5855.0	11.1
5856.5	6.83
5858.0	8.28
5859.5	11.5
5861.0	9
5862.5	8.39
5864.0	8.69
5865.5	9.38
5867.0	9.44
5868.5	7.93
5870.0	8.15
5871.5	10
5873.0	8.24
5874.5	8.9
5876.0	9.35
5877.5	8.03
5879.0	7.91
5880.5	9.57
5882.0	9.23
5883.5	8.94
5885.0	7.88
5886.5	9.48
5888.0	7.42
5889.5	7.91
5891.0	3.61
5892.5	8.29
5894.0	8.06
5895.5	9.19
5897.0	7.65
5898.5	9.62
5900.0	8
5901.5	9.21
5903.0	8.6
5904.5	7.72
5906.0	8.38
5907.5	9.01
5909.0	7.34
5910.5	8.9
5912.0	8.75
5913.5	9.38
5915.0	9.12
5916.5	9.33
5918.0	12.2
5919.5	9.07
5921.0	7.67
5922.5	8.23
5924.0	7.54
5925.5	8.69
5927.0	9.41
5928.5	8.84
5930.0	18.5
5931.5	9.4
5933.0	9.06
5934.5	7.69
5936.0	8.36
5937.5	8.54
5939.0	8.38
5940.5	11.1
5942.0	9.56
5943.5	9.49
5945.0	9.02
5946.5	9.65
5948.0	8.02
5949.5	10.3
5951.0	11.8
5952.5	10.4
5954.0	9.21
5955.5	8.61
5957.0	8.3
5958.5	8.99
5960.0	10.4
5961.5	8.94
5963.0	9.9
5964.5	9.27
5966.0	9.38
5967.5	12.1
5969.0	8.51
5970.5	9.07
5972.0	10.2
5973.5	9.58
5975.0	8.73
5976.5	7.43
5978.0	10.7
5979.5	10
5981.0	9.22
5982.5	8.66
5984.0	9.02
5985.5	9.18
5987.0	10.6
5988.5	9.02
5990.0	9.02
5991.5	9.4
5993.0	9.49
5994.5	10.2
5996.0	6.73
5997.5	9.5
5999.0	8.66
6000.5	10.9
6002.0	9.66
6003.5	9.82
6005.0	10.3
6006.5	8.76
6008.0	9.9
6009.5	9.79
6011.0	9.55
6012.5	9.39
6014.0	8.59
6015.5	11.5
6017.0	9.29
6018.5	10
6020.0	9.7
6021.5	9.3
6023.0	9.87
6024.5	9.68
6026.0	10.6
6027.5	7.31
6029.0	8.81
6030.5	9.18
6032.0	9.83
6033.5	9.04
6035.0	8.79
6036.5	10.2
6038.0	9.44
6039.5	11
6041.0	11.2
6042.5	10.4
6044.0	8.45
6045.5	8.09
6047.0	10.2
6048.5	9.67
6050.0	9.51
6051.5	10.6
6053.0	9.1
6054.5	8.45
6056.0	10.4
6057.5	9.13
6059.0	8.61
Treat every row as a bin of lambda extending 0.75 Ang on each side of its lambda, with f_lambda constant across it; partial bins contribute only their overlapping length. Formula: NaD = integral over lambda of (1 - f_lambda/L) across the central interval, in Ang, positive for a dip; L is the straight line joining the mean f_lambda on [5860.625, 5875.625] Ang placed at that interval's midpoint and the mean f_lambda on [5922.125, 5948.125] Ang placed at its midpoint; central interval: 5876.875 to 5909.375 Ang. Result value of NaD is 2.9 Ang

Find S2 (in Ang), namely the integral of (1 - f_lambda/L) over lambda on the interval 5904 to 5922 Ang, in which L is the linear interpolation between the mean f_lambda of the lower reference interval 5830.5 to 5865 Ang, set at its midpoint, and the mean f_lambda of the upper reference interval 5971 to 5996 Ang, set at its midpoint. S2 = 1.2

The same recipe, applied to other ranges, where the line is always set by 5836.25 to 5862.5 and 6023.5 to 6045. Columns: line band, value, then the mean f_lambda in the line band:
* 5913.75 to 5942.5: 0.8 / 9.51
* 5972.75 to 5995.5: 0.8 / 9.32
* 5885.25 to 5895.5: 2.3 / 7.61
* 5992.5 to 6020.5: 0.1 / 9.56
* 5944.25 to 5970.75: 0.4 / 9.56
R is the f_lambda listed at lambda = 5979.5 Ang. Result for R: 10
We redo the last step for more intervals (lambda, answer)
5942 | 9.56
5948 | 8.02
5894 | 8.06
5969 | 8.51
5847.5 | 10.2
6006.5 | 8.76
